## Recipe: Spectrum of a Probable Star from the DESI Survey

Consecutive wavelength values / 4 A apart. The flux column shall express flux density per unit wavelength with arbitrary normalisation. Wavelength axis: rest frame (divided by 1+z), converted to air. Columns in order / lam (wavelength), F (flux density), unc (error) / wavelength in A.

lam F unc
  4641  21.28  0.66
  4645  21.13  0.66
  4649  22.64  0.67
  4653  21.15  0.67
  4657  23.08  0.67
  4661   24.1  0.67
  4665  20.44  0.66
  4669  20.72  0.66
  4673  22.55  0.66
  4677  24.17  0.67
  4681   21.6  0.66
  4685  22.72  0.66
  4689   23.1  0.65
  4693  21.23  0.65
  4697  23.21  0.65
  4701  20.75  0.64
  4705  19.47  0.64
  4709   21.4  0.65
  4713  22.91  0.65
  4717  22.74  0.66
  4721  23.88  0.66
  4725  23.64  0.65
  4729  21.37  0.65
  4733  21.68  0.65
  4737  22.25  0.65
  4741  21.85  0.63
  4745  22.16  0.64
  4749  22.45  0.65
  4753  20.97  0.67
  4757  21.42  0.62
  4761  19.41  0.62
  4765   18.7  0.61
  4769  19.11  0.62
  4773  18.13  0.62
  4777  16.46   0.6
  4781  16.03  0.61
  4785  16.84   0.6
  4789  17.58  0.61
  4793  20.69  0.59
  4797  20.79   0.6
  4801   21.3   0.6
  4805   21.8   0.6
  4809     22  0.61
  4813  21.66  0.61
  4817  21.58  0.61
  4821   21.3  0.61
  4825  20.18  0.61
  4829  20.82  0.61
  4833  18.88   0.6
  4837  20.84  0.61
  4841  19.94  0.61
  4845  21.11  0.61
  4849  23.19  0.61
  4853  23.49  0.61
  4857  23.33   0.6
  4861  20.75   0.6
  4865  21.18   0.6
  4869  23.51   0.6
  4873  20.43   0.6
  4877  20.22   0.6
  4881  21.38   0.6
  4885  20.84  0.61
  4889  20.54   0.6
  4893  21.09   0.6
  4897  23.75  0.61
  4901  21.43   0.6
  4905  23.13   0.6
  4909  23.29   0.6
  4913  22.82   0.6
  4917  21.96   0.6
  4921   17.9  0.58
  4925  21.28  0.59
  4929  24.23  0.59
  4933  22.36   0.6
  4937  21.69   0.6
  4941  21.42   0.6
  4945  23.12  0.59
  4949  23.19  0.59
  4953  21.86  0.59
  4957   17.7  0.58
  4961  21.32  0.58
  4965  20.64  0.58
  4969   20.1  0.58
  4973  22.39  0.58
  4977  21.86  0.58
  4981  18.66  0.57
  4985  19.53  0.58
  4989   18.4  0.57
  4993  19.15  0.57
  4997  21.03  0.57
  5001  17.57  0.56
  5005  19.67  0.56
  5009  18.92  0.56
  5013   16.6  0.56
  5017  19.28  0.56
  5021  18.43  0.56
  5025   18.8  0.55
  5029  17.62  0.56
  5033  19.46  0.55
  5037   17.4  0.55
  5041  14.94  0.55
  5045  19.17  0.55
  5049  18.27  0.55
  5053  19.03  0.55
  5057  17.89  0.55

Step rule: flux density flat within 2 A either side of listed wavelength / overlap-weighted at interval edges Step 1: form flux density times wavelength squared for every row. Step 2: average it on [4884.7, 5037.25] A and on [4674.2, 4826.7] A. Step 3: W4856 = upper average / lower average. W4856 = 1.1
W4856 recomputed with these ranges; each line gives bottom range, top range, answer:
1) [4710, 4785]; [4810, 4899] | 1.08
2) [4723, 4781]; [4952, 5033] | 1.05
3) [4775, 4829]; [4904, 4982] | 1.15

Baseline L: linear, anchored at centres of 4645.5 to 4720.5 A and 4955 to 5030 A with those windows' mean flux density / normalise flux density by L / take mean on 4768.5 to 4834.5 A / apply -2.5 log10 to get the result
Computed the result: 0.07 mag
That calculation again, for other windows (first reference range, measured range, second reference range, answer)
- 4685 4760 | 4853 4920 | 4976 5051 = -0.09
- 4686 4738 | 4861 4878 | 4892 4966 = 0.03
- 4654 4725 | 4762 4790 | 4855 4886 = 0.24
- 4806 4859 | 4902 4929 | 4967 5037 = -0.08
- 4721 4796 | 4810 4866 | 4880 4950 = -0.01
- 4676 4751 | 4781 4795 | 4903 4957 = 0.22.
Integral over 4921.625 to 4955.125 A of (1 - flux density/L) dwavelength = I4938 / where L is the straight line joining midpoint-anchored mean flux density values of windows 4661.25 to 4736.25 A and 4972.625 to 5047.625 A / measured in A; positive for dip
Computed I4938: -4.5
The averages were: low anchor 22.1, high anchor 18.8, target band 22.2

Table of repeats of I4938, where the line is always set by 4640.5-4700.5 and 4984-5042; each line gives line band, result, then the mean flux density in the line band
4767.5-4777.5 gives 1.4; 18.1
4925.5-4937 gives -2.0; 22.8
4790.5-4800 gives 0.1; 20.6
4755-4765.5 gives 0.6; 20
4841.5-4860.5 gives -2.0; 22.4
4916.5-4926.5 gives -0.3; 20.1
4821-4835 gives 0.2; 20.2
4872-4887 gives -0.6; 20.7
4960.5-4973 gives -1.2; 20.9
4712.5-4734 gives -1.1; 22.7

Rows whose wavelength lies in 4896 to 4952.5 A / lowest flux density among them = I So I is 17.9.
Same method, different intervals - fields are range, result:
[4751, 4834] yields 16.03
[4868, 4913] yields 20.22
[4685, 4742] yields 19.47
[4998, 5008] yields 17.57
